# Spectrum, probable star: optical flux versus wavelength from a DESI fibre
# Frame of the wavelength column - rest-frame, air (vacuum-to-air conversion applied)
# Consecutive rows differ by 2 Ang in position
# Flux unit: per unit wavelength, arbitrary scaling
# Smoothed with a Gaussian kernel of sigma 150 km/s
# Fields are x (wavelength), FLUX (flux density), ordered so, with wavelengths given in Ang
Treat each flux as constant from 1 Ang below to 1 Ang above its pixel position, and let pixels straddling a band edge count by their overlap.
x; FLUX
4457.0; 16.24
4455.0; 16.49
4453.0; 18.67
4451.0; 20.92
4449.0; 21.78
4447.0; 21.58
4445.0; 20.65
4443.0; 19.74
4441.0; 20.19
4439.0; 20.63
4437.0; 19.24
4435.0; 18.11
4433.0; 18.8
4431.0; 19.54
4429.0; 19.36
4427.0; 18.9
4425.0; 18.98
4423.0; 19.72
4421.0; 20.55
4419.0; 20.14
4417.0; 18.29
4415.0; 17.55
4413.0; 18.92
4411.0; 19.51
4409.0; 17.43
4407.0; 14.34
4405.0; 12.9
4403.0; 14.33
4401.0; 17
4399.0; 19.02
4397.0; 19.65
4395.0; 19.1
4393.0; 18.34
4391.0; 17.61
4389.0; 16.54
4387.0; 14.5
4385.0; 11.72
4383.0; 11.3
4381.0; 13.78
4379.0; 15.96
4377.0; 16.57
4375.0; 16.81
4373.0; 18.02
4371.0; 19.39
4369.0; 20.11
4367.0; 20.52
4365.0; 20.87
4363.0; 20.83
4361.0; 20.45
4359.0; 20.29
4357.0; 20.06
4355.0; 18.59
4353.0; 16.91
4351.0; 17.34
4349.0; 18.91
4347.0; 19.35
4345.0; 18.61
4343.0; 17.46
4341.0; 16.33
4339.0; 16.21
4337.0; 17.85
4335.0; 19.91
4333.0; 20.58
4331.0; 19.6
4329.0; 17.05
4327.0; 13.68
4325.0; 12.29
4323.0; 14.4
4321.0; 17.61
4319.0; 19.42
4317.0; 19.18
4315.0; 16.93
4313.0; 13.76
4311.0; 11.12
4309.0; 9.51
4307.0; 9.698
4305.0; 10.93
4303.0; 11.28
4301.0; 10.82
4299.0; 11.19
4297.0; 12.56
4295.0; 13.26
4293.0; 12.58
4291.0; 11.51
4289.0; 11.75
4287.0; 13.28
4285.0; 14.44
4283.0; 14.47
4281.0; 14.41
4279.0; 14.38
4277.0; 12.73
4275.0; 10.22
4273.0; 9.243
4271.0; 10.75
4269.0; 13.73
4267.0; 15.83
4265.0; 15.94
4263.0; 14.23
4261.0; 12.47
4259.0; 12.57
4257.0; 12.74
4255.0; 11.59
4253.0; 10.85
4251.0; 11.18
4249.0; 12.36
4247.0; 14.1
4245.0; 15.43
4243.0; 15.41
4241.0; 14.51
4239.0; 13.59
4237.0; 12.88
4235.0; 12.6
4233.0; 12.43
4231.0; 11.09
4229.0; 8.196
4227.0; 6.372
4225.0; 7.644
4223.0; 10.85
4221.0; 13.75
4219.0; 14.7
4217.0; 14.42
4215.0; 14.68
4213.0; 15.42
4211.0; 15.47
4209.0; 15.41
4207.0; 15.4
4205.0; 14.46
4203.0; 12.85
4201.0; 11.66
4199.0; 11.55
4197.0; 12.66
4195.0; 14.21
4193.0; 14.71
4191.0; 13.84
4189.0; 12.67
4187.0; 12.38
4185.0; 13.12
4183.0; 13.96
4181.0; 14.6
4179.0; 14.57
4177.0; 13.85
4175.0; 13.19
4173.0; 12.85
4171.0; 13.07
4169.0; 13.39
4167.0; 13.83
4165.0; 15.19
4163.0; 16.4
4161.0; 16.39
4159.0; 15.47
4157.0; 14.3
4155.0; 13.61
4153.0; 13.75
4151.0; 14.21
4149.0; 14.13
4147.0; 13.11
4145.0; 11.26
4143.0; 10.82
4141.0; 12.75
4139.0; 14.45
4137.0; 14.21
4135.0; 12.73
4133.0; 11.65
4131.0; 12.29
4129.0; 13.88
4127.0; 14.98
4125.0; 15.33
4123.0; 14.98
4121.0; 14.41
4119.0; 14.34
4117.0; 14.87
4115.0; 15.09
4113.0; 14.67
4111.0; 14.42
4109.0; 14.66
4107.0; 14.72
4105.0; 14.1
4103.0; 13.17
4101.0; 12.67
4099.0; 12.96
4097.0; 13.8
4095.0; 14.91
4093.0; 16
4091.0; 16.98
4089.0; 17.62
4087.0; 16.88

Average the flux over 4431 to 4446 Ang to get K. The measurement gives 19.6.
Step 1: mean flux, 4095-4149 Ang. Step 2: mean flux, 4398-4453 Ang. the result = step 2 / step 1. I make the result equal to 1.37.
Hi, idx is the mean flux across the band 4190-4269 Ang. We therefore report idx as 13.1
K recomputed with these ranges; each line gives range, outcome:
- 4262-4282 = 13.1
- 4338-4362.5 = 18.4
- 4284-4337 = 14.2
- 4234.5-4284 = 13.1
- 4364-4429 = 17.5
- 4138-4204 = 13.6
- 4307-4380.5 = 17.4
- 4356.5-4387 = 17.6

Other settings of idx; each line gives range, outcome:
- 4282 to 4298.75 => 12.9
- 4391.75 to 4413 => 17.2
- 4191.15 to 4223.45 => 13.9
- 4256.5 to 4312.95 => 12.4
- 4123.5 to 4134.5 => 13.6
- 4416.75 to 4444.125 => 19.5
